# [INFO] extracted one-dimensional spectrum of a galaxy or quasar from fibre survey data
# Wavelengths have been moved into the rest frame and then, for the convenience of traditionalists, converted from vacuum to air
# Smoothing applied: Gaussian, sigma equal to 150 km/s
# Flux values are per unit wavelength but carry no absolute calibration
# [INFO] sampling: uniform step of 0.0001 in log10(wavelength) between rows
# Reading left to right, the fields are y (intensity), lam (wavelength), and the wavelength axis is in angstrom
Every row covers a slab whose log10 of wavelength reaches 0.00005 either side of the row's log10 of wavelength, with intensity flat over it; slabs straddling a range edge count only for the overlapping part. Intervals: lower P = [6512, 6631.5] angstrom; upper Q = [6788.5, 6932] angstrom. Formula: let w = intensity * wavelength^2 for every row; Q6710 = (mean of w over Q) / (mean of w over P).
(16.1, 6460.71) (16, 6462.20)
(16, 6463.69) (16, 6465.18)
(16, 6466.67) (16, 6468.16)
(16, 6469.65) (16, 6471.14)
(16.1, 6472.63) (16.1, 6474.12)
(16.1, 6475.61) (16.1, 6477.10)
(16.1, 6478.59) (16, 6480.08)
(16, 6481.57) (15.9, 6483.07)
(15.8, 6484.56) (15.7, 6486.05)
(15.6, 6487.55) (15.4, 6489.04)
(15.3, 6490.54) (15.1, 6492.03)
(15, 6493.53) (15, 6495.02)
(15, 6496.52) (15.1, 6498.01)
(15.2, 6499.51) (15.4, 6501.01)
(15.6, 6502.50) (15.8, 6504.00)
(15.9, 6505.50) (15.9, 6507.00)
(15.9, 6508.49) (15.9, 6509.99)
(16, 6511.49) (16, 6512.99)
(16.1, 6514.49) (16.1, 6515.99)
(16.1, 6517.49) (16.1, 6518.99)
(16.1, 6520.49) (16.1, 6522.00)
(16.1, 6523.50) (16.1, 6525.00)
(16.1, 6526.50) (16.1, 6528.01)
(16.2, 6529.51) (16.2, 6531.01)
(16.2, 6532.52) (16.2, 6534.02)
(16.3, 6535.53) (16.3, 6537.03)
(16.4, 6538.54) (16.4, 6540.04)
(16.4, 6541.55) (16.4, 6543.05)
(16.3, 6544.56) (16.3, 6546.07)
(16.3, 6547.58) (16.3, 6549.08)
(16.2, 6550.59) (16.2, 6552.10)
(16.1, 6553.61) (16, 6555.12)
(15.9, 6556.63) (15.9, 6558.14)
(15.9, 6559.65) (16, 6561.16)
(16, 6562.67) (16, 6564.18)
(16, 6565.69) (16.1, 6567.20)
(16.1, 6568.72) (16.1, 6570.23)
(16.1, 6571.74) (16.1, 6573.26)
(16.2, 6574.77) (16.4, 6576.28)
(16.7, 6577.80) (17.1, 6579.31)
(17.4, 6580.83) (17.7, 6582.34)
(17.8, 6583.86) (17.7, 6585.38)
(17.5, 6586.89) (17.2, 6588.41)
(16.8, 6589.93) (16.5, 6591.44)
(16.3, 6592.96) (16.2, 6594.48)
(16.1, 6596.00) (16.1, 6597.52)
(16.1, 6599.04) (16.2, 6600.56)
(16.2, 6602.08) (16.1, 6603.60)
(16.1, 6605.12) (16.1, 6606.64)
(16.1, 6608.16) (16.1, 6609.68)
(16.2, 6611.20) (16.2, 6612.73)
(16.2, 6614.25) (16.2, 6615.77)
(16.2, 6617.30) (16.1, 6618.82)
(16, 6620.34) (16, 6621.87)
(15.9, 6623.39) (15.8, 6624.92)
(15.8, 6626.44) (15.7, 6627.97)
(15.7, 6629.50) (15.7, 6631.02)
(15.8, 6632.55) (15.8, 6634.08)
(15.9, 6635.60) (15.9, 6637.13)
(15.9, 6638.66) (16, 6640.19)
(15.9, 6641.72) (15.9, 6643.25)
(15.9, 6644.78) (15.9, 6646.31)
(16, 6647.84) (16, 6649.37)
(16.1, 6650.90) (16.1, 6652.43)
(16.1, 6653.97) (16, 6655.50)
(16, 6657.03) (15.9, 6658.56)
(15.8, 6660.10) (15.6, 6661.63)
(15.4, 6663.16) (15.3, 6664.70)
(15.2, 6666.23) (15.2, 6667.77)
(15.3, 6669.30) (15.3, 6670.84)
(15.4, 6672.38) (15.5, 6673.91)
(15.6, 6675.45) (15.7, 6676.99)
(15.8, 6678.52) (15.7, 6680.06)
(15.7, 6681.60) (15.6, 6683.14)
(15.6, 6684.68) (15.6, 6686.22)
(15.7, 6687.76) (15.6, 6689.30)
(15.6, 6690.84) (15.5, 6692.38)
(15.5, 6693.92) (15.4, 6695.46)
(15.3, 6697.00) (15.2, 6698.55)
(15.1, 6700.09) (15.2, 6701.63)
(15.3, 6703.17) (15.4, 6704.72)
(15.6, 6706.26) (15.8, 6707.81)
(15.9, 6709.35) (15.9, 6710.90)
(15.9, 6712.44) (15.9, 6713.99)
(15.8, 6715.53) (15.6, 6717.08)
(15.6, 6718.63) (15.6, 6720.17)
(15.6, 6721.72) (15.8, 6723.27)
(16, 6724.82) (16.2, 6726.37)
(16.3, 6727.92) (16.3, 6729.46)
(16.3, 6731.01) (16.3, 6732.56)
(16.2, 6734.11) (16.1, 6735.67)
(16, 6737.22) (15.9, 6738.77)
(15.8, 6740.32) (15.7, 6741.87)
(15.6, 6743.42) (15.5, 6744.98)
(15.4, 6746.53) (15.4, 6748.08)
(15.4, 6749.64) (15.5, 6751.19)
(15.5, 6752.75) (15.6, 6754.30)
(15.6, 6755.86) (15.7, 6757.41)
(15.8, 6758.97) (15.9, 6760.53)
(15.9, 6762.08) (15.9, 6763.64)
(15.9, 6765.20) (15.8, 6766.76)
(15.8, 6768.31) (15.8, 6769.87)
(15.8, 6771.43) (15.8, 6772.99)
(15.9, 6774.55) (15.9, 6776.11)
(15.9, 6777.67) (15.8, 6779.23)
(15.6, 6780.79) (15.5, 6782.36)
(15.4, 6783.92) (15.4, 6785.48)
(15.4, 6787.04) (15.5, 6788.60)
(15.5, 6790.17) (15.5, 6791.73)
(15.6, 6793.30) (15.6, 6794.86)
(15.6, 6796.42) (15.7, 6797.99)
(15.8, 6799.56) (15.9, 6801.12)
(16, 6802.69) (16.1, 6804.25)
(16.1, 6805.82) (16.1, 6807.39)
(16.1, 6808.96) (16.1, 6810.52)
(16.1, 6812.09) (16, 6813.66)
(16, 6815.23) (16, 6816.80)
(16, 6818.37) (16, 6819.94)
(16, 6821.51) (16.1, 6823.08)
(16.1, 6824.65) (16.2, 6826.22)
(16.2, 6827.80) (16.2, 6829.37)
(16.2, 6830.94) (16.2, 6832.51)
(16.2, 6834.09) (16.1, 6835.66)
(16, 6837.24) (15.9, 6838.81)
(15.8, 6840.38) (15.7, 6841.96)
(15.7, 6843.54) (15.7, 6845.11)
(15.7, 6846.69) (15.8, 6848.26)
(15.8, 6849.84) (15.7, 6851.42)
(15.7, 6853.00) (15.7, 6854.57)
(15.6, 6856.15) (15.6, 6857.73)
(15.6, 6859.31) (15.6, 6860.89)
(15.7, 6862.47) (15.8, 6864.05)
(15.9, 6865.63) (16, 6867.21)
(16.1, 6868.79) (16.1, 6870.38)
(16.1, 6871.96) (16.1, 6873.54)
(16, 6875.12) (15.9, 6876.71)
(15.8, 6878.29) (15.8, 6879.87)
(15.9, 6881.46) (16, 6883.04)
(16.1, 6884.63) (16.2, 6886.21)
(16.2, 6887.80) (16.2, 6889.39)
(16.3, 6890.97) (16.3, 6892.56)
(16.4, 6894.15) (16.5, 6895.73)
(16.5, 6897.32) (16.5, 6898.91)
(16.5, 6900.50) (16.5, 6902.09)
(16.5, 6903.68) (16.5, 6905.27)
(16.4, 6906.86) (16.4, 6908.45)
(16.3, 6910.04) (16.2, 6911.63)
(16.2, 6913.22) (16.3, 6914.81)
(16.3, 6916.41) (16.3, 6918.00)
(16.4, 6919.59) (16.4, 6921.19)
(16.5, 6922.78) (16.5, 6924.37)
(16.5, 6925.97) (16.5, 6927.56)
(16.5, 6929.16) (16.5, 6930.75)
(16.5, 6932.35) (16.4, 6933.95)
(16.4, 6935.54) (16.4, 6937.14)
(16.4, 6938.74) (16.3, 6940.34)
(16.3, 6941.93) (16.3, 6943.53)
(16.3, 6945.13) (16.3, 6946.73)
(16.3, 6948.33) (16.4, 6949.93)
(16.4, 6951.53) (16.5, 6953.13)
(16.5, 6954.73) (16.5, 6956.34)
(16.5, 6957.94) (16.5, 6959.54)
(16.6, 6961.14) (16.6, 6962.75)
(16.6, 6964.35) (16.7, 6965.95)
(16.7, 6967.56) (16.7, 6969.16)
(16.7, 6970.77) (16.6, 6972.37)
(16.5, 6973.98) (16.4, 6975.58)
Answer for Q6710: 1.1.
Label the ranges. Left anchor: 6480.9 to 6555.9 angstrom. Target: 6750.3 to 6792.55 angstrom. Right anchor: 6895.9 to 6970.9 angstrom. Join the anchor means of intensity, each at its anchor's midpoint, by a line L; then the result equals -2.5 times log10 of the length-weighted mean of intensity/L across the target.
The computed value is 0.04 mag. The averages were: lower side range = 15.9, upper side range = 16.4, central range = 15.7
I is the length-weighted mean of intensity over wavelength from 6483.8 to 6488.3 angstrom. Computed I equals 15.7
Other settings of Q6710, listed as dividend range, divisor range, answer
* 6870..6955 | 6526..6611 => 1.10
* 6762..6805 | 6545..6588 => 1.02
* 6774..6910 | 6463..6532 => 1.12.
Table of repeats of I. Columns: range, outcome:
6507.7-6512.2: 16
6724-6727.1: 16.1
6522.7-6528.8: 16.1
